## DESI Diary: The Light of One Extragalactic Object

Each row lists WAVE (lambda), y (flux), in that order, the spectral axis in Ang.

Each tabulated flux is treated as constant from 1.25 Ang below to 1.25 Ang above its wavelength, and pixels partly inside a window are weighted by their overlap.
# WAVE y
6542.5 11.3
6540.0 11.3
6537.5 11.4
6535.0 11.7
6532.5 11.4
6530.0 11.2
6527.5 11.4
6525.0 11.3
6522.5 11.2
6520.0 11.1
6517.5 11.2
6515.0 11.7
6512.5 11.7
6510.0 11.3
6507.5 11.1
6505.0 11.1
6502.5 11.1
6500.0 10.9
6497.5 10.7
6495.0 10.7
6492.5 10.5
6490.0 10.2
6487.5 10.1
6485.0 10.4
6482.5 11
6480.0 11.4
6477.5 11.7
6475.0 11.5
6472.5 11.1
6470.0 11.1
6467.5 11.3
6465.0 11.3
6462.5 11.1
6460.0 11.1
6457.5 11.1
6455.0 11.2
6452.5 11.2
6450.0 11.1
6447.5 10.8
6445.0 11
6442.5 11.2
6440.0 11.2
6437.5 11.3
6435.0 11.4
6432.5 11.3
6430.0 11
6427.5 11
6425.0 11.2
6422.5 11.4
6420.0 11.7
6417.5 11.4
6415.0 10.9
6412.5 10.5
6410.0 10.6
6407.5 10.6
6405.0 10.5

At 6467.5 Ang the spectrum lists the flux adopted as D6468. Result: 11.3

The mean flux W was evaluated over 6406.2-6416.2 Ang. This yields 10.6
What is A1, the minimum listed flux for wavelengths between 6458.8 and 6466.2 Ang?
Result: 11.1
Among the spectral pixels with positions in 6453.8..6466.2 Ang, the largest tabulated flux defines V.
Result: 11.3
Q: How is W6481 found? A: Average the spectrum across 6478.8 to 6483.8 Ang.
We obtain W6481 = 11.2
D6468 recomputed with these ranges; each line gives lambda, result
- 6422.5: 11.4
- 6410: 10.6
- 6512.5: 11.7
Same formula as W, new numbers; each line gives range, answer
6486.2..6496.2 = 10.4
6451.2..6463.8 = 11.1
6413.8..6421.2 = 11.3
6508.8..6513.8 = 11.5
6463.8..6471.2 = 11.2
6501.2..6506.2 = 11.1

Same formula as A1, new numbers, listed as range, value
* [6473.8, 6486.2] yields 10.4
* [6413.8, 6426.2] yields 10.9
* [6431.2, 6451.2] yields 10.8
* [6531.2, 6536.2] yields 11.4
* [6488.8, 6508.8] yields 10.2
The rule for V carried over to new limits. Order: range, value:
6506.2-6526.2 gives 11.7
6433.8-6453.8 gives 11.4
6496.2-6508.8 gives 11.1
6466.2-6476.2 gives 11.5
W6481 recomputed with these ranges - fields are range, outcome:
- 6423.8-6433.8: 11.1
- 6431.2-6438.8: 11.3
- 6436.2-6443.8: 11.2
